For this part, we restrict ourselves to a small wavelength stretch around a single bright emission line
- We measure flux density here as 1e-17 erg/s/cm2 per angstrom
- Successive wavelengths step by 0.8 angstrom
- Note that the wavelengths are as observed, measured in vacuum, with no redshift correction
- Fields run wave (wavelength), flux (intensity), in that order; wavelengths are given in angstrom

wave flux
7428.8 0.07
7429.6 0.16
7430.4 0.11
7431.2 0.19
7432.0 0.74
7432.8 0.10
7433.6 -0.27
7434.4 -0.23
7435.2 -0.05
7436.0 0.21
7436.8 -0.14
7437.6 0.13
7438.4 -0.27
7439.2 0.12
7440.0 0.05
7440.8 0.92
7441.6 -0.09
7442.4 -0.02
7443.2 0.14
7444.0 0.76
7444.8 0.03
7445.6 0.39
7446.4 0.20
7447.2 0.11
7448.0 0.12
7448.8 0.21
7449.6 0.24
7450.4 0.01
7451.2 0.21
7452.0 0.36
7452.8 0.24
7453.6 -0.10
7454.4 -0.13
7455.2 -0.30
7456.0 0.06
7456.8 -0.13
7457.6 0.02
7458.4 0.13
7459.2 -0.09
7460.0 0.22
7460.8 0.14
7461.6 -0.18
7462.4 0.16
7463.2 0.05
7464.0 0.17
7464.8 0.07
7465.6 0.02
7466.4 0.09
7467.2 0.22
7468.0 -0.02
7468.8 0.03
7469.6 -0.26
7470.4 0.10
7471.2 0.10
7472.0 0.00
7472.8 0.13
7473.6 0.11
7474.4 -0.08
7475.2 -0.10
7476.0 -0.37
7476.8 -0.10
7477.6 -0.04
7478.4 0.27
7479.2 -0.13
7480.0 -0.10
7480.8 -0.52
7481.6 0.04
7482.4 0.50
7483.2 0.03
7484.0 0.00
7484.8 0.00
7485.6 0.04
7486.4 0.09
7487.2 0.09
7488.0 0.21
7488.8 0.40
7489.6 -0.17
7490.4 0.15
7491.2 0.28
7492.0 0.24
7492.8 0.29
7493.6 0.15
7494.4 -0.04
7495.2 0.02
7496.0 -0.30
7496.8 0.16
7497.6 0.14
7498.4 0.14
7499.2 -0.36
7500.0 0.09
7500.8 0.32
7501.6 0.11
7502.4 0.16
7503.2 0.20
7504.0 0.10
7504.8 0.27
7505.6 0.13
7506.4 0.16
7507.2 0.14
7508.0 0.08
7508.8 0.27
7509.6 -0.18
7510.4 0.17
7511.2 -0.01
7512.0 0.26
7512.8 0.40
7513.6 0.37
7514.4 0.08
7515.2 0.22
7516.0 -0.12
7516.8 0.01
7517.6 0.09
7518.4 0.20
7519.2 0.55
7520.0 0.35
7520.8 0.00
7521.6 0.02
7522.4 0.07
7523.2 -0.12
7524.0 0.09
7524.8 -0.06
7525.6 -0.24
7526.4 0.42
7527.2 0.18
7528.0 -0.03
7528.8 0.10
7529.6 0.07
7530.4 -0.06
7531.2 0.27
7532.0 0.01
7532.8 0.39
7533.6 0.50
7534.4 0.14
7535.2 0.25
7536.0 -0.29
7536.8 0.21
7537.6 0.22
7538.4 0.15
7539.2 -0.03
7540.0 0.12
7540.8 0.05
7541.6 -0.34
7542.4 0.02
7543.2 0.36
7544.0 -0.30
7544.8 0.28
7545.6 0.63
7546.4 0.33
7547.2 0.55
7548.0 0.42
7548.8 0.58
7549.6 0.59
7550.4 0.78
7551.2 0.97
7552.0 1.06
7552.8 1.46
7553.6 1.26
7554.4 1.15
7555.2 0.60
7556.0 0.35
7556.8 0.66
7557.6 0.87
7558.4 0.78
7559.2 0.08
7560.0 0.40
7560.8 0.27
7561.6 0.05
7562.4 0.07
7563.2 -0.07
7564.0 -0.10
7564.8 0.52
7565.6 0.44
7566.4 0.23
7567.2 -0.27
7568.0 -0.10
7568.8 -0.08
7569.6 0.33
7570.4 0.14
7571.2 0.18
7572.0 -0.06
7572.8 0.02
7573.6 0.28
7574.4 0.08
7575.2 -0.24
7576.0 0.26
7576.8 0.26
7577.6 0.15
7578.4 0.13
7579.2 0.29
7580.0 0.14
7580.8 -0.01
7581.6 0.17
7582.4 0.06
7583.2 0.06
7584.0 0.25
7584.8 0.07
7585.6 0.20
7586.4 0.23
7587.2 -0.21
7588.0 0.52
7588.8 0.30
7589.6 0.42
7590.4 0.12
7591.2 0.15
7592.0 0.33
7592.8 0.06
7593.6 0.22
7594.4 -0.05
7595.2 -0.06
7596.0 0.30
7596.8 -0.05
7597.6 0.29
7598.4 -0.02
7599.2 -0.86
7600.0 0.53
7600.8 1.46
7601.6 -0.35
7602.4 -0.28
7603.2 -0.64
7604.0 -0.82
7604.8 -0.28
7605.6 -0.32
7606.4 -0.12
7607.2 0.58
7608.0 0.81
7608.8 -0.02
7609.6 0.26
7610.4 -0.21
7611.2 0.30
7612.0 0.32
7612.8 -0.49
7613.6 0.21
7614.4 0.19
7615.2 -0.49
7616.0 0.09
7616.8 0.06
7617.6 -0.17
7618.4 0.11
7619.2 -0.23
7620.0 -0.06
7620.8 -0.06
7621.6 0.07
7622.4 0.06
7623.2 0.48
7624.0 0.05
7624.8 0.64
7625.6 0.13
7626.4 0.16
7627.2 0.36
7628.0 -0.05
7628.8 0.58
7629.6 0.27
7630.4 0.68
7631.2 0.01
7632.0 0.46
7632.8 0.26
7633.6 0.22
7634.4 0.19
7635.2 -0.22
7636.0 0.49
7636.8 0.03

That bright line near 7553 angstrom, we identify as [O II]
